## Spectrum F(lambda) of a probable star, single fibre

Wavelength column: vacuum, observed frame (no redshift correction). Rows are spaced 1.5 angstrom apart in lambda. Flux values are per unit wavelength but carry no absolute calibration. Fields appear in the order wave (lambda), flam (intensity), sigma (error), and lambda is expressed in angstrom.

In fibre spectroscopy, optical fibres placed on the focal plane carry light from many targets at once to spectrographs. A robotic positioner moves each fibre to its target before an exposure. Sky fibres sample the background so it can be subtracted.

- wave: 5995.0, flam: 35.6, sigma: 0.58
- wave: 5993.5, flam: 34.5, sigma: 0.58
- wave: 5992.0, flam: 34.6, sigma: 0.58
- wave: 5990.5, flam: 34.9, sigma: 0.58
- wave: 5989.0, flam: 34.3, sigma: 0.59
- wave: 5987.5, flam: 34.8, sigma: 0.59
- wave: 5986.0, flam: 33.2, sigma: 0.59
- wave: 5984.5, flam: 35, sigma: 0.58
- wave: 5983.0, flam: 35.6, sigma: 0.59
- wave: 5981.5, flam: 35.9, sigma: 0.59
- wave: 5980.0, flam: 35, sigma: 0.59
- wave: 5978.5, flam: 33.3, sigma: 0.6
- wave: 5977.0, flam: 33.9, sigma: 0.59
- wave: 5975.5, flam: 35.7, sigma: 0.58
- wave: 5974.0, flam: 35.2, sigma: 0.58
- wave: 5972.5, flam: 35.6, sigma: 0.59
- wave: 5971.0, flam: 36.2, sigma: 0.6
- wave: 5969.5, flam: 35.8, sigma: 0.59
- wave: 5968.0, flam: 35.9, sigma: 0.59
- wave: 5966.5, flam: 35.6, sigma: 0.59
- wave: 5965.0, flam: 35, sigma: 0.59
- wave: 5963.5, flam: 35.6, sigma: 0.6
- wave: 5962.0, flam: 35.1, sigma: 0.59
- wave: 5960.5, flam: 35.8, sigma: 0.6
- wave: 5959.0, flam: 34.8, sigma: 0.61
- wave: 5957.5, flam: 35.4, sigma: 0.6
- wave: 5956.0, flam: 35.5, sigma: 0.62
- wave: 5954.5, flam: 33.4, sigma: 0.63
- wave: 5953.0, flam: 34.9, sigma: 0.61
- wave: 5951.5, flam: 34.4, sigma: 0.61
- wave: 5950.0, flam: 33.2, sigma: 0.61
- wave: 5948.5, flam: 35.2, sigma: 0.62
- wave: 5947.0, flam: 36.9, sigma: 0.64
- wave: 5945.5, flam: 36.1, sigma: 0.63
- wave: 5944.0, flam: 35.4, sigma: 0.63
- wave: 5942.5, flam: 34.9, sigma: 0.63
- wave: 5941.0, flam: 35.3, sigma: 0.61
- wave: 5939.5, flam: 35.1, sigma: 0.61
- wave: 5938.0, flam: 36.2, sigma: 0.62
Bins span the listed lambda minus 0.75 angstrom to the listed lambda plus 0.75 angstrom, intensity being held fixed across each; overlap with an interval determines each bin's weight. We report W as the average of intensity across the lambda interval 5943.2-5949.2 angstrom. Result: 35.9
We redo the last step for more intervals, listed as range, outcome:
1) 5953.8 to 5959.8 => 34.8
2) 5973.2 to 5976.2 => 35.4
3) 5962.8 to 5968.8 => 35.5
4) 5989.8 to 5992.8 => 34.7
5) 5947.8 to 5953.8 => 34.4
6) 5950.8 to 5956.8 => 34.6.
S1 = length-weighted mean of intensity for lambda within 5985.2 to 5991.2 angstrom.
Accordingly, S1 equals 34.3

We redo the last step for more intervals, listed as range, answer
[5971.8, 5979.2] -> 34.7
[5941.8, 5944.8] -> 35.2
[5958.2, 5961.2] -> 35.3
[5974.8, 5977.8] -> 34.8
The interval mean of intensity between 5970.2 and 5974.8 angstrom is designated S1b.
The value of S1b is 35.7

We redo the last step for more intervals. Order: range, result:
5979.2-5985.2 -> 35.4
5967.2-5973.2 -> 35.9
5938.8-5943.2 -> 35.1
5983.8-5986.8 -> 34.1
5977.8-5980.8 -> 34.2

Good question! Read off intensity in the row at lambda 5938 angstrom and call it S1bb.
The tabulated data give 36.2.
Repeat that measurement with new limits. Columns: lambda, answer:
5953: 34.9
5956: 35.5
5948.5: 35.2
